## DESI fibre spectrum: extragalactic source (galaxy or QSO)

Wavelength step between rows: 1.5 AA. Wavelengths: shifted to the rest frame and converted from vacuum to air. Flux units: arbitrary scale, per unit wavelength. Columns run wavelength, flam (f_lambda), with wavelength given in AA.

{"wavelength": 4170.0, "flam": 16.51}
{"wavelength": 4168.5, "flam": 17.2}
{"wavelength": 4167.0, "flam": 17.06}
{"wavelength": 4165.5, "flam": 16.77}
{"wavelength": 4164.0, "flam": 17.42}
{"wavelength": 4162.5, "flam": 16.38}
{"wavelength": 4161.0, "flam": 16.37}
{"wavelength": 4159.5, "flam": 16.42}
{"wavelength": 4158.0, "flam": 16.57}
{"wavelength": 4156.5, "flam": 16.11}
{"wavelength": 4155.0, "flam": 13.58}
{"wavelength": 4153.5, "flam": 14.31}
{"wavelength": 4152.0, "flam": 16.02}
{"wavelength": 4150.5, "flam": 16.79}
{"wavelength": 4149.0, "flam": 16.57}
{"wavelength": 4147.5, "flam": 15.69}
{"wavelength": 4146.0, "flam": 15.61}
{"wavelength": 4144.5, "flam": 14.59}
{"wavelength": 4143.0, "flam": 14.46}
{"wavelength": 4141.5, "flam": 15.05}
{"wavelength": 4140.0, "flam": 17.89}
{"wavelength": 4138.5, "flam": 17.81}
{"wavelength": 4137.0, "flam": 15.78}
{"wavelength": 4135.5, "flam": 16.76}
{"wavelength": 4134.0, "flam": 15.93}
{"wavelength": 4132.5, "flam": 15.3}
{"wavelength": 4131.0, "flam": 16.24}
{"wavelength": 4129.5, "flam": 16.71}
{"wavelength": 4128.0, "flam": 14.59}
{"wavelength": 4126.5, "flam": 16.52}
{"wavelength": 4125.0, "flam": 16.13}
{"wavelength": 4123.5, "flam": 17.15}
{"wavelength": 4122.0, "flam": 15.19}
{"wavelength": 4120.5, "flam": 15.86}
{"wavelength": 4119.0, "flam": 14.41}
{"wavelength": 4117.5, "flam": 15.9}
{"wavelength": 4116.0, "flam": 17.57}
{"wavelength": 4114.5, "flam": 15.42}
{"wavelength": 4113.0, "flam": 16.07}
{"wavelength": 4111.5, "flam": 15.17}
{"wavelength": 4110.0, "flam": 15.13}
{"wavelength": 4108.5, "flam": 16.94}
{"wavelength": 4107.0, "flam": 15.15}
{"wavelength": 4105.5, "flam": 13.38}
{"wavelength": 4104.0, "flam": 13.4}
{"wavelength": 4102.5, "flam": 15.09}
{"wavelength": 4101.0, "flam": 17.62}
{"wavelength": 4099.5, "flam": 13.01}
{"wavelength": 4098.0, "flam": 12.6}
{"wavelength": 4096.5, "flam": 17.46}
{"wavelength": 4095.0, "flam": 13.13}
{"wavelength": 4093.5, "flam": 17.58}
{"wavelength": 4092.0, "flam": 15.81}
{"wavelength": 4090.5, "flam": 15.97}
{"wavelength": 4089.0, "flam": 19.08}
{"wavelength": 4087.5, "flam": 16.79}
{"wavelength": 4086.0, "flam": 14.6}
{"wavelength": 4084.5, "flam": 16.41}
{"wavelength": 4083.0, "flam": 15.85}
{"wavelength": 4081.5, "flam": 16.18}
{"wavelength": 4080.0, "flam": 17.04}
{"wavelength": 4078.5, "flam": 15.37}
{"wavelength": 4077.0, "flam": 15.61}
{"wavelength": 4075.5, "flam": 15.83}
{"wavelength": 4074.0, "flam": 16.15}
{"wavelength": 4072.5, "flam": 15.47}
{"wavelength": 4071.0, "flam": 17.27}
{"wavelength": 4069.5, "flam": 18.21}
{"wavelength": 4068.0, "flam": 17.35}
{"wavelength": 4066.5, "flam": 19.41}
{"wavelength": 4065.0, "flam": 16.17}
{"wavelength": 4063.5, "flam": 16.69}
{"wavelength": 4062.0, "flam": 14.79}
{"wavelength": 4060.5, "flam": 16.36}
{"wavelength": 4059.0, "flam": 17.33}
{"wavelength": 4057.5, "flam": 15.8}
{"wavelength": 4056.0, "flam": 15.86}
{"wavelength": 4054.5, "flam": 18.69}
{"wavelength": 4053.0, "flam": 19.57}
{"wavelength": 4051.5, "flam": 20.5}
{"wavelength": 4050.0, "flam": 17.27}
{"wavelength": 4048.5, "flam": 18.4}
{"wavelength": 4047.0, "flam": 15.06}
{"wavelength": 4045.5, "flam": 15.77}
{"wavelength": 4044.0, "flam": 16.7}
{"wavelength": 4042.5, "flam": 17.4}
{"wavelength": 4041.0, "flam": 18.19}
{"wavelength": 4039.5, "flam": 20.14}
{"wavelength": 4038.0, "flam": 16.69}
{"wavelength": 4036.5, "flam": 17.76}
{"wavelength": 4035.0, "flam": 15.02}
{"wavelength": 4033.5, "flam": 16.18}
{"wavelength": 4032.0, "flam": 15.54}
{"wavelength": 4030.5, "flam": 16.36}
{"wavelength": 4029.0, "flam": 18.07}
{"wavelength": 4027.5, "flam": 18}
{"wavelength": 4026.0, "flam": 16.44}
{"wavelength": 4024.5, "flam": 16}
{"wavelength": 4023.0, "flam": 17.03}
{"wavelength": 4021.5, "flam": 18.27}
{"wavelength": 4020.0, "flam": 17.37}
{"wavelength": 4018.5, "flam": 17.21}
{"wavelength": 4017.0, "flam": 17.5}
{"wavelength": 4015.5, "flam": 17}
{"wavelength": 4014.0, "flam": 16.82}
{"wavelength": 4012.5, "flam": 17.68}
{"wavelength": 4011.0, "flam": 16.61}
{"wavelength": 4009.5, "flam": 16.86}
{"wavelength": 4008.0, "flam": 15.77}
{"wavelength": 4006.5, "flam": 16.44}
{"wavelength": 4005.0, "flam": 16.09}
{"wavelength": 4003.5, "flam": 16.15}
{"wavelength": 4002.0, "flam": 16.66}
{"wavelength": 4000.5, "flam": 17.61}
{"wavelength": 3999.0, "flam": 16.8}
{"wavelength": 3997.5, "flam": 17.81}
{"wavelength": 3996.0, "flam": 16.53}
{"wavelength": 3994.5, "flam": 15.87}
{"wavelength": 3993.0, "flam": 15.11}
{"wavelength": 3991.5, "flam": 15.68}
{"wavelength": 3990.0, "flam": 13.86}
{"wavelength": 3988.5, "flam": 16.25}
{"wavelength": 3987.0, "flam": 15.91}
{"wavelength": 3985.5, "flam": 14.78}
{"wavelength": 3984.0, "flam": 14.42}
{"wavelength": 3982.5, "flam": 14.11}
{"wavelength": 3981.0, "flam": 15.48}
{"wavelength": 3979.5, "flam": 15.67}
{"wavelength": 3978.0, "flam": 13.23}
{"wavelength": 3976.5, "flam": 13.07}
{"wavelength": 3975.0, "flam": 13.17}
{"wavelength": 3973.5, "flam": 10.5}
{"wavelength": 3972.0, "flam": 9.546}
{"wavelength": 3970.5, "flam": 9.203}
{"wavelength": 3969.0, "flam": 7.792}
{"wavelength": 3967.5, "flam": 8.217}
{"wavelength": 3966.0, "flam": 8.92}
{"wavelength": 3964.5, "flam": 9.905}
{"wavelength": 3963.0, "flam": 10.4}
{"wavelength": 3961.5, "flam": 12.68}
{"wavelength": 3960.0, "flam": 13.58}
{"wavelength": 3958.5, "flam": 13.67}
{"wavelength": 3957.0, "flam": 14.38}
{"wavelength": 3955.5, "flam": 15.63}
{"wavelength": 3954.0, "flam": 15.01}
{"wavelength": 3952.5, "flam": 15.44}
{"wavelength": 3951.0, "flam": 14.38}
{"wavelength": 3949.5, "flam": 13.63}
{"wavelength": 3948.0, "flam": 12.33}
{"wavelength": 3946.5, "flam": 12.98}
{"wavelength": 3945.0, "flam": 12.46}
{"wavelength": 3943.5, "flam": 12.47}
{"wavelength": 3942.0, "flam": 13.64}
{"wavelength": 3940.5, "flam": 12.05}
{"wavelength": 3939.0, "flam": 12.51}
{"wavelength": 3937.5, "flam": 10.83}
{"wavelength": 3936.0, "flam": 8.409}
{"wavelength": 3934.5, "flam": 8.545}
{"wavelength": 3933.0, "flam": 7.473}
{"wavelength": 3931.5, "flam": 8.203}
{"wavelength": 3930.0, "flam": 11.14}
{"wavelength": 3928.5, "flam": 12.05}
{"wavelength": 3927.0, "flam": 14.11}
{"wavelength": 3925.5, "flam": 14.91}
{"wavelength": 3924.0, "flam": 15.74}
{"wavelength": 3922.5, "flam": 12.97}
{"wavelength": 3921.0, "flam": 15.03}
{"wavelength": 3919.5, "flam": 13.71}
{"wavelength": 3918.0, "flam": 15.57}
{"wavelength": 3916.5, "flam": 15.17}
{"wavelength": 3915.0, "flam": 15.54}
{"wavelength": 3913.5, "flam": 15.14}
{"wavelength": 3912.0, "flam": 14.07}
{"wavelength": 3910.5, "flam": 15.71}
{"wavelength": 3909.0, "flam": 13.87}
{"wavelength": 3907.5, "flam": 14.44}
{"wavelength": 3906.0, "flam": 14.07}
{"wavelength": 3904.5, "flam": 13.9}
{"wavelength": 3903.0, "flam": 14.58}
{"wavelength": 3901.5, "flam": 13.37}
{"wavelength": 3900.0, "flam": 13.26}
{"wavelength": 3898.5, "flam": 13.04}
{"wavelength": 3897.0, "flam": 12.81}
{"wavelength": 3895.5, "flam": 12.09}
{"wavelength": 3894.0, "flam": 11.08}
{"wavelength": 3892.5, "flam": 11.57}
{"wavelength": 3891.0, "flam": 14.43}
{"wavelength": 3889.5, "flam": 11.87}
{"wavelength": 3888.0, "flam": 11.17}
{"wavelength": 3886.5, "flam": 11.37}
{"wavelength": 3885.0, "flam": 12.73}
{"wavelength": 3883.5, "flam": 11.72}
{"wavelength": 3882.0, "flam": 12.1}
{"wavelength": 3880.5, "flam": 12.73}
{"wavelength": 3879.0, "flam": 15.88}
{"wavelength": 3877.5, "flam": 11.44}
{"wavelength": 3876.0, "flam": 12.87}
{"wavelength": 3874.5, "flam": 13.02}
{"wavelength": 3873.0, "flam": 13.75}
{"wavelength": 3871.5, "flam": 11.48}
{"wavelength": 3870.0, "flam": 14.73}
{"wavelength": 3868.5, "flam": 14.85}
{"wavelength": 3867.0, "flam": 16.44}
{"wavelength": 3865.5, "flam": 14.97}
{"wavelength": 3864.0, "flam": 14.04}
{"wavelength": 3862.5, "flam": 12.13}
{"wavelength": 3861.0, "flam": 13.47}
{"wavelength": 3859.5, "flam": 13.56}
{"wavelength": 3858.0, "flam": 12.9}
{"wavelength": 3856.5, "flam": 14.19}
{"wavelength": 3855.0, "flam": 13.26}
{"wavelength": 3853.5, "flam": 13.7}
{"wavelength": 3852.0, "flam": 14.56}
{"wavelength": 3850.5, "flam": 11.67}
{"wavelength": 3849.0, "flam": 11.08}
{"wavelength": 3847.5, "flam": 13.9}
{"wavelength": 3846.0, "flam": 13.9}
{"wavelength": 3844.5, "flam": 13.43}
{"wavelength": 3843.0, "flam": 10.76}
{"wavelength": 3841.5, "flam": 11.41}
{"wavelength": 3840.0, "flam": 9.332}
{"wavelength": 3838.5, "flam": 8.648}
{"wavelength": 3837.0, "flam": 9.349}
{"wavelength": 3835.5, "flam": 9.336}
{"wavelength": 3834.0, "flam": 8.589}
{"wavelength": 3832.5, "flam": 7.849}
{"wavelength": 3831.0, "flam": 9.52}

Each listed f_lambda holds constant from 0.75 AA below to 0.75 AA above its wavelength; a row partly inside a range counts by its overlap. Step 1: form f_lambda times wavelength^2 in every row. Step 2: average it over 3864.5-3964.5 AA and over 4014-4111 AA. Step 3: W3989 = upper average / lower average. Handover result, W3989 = 1.36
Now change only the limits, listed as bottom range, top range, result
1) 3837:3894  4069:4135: 1.39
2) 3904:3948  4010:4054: 1.40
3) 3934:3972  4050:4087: 1.49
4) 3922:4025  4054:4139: 1.22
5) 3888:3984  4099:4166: 1.36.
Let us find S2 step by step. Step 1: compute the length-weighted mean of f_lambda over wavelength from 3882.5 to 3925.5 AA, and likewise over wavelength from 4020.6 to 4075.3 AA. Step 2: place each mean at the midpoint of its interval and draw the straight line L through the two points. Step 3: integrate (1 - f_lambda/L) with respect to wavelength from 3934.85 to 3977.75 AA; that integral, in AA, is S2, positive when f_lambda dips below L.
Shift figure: 8.2 AA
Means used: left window 13.6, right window 17.1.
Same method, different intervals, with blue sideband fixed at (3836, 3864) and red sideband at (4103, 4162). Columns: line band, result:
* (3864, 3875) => -1.4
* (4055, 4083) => -2.8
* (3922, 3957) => 2.3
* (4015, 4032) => -3.2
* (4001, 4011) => -1.5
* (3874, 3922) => -1.9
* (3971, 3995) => -0.3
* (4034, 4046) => -2.1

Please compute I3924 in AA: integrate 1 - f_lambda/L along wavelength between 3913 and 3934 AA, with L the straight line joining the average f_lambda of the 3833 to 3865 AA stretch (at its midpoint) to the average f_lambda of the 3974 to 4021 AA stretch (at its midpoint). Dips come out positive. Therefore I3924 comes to 1.0 AA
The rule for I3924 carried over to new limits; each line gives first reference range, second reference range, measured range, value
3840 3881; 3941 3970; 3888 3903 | 0.38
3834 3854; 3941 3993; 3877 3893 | -0.65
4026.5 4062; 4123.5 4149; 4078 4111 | 1.84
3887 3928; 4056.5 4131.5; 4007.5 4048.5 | -4.78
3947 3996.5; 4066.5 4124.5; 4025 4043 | -3.13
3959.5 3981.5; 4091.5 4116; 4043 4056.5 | -3.84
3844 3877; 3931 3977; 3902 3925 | -3.99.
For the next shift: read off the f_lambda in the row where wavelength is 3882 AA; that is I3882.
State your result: 12.1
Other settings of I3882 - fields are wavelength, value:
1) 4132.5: 15.3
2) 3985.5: 14.78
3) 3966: 8.92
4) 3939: 12.51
